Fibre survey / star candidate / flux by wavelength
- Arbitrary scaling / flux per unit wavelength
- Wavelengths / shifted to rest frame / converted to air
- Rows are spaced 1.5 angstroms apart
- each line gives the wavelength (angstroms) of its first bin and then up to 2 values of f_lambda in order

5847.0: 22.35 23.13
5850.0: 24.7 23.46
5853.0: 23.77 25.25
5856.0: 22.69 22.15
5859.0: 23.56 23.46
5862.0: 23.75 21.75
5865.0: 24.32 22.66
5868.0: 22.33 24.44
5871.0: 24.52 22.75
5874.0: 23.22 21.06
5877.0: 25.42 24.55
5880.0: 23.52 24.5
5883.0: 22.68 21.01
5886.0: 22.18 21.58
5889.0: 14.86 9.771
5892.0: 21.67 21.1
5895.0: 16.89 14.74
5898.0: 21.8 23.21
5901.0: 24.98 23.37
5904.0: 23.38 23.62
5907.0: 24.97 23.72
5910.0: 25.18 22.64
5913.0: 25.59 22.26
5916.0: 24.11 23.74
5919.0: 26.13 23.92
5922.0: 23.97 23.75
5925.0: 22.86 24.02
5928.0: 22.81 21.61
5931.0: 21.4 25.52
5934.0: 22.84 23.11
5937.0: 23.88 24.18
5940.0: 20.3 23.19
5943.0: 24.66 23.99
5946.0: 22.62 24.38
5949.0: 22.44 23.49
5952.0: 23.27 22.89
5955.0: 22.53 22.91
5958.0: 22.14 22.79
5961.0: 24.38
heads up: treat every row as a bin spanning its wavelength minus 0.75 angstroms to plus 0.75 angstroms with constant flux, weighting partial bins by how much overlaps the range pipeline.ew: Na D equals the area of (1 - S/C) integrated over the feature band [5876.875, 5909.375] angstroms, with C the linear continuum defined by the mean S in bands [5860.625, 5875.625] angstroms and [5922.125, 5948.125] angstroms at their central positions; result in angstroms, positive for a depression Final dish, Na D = 2.4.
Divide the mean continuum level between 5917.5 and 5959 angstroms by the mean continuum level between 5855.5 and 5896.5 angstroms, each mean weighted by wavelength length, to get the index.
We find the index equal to 1.07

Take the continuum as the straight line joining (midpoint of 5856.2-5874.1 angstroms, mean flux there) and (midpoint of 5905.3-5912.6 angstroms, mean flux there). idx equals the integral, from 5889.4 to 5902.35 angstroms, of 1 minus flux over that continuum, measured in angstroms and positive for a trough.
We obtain 2.5 angstroms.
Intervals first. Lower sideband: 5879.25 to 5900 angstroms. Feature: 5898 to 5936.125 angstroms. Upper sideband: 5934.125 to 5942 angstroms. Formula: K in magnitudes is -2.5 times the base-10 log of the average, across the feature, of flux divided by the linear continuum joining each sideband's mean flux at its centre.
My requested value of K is -0.10 mag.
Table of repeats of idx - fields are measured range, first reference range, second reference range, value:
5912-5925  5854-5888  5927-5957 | -0.53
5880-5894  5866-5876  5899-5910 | 2.02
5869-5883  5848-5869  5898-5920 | -0.07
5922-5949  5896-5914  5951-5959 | -0.35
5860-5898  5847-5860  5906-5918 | 3.50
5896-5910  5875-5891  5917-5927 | -0.15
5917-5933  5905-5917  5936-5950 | 0.08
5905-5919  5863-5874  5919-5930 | -0.38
